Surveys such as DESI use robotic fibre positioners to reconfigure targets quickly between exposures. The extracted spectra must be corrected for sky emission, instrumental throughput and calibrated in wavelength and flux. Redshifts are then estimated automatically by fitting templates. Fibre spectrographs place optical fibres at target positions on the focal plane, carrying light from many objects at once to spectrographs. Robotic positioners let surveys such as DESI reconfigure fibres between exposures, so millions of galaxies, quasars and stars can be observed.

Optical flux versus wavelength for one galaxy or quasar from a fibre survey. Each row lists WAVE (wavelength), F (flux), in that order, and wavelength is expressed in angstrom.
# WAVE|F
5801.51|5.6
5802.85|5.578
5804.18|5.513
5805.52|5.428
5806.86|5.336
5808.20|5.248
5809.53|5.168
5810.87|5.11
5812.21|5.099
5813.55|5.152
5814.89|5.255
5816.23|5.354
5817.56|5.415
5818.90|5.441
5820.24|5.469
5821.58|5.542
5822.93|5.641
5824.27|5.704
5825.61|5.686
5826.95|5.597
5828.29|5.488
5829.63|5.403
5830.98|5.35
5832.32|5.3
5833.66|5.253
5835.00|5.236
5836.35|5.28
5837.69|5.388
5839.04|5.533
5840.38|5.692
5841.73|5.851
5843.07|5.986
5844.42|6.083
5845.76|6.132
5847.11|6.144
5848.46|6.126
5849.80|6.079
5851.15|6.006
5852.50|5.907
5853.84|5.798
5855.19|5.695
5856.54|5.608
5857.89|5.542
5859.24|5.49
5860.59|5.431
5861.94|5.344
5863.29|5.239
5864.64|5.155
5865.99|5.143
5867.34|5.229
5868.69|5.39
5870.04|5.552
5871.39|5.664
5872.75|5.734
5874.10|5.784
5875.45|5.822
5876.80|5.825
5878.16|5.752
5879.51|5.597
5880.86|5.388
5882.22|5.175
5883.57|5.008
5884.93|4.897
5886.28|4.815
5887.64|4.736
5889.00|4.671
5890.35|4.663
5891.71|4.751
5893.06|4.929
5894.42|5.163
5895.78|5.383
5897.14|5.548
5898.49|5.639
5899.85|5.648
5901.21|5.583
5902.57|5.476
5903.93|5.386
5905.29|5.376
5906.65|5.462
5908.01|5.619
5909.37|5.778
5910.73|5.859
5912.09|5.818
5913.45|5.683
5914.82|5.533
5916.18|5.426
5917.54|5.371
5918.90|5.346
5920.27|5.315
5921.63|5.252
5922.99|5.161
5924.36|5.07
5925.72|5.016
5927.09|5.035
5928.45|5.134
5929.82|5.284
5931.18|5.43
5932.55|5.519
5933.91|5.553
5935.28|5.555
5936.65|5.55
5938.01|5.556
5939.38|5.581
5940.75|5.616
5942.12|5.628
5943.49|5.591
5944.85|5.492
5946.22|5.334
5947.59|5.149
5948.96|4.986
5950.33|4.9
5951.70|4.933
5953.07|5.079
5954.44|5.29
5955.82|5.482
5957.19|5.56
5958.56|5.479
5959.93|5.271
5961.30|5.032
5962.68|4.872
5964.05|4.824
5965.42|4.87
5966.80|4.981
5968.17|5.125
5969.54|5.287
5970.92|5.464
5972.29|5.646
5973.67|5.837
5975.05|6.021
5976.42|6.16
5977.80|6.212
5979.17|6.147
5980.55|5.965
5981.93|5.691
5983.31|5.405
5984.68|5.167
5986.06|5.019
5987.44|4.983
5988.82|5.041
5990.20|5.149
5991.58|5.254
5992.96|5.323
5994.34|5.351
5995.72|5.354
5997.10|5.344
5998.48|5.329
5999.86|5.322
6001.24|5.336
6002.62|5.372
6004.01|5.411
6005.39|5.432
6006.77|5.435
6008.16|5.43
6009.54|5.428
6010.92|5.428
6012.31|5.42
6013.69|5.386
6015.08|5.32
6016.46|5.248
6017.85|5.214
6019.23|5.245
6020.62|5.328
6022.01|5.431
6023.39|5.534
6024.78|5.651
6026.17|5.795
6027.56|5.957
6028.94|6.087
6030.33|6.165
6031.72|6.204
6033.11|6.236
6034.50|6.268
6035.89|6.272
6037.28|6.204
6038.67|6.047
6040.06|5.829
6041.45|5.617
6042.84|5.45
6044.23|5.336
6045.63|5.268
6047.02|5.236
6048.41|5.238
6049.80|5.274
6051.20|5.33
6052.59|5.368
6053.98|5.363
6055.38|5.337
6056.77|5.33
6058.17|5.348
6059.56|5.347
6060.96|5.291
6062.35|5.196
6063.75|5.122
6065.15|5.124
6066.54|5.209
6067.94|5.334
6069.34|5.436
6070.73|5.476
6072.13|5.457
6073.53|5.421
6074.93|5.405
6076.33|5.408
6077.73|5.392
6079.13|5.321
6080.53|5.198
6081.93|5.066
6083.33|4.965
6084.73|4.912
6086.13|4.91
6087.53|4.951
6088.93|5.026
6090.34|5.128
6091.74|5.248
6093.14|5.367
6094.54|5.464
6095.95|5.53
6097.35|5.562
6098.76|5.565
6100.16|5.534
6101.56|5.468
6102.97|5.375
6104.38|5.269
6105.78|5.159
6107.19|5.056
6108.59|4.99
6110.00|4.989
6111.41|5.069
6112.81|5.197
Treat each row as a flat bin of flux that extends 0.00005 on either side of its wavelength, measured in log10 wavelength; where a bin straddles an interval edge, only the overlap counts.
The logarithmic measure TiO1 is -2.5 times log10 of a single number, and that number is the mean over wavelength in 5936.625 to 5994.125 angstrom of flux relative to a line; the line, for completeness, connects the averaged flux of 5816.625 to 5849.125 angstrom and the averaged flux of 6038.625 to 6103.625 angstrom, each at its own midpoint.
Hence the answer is 0.01 mag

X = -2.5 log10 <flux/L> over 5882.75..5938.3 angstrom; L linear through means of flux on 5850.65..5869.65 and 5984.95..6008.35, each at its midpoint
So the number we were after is 0.02 mag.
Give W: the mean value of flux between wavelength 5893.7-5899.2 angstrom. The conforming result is 5.43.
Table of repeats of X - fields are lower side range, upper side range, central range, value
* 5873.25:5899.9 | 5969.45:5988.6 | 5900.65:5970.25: 0.02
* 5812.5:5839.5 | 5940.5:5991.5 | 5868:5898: 0.02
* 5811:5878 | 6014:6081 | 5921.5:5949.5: 0.04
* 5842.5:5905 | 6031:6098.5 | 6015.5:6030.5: -0.03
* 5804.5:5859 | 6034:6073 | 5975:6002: 0.01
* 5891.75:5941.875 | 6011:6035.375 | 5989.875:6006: 0.06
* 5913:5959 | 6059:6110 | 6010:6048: -0.07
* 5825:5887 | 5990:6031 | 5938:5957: 0.03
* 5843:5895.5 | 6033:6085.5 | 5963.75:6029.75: 0.00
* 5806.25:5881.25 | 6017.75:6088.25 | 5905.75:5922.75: 0.00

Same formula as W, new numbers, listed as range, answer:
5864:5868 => 5.18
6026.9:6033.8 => 6.13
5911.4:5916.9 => 5.61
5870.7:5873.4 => 5.68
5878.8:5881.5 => 5.51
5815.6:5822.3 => 5.45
